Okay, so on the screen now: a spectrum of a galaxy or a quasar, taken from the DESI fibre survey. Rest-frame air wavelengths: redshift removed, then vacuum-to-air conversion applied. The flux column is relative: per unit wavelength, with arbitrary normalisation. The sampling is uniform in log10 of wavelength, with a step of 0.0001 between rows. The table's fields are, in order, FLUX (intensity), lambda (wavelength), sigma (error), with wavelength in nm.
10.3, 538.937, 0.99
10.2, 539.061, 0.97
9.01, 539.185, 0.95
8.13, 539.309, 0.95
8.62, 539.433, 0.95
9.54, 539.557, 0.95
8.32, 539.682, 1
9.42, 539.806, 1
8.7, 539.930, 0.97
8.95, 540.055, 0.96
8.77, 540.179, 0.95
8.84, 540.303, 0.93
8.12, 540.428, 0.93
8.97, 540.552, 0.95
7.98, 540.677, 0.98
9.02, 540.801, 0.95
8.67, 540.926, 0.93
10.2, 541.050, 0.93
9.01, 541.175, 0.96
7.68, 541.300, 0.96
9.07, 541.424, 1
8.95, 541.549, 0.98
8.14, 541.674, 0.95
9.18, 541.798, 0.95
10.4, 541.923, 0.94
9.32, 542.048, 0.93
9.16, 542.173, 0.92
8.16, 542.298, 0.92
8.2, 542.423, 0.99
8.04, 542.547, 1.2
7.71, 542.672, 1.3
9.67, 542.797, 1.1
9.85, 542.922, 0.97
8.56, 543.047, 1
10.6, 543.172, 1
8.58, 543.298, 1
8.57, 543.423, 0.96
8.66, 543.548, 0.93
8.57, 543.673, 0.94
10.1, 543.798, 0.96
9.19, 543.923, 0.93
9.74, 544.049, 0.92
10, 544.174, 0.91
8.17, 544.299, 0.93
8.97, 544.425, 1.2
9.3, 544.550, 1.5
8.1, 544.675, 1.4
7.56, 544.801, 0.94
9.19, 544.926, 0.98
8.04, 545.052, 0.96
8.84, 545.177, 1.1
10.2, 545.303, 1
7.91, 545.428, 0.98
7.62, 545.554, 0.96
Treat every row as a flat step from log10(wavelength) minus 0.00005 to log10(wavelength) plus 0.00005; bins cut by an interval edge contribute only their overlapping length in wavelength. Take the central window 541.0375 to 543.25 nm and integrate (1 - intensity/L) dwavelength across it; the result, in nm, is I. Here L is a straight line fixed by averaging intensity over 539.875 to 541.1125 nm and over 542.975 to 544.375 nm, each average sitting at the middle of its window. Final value 0.01 nm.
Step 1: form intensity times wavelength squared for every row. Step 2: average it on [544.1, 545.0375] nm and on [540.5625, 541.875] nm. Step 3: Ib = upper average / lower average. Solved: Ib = 1.00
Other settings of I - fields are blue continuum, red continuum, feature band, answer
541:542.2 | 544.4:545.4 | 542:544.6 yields -0.03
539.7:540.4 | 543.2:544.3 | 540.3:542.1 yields 0.01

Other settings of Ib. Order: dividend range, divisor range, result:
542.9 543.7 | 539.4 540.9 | 1.04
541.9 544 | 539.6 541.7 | 1.03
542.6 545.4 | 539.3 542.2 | 1.02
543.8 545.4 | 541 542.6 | 1.02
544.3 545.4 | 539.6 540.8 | 1.02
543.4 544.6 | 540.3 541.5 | 1.06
